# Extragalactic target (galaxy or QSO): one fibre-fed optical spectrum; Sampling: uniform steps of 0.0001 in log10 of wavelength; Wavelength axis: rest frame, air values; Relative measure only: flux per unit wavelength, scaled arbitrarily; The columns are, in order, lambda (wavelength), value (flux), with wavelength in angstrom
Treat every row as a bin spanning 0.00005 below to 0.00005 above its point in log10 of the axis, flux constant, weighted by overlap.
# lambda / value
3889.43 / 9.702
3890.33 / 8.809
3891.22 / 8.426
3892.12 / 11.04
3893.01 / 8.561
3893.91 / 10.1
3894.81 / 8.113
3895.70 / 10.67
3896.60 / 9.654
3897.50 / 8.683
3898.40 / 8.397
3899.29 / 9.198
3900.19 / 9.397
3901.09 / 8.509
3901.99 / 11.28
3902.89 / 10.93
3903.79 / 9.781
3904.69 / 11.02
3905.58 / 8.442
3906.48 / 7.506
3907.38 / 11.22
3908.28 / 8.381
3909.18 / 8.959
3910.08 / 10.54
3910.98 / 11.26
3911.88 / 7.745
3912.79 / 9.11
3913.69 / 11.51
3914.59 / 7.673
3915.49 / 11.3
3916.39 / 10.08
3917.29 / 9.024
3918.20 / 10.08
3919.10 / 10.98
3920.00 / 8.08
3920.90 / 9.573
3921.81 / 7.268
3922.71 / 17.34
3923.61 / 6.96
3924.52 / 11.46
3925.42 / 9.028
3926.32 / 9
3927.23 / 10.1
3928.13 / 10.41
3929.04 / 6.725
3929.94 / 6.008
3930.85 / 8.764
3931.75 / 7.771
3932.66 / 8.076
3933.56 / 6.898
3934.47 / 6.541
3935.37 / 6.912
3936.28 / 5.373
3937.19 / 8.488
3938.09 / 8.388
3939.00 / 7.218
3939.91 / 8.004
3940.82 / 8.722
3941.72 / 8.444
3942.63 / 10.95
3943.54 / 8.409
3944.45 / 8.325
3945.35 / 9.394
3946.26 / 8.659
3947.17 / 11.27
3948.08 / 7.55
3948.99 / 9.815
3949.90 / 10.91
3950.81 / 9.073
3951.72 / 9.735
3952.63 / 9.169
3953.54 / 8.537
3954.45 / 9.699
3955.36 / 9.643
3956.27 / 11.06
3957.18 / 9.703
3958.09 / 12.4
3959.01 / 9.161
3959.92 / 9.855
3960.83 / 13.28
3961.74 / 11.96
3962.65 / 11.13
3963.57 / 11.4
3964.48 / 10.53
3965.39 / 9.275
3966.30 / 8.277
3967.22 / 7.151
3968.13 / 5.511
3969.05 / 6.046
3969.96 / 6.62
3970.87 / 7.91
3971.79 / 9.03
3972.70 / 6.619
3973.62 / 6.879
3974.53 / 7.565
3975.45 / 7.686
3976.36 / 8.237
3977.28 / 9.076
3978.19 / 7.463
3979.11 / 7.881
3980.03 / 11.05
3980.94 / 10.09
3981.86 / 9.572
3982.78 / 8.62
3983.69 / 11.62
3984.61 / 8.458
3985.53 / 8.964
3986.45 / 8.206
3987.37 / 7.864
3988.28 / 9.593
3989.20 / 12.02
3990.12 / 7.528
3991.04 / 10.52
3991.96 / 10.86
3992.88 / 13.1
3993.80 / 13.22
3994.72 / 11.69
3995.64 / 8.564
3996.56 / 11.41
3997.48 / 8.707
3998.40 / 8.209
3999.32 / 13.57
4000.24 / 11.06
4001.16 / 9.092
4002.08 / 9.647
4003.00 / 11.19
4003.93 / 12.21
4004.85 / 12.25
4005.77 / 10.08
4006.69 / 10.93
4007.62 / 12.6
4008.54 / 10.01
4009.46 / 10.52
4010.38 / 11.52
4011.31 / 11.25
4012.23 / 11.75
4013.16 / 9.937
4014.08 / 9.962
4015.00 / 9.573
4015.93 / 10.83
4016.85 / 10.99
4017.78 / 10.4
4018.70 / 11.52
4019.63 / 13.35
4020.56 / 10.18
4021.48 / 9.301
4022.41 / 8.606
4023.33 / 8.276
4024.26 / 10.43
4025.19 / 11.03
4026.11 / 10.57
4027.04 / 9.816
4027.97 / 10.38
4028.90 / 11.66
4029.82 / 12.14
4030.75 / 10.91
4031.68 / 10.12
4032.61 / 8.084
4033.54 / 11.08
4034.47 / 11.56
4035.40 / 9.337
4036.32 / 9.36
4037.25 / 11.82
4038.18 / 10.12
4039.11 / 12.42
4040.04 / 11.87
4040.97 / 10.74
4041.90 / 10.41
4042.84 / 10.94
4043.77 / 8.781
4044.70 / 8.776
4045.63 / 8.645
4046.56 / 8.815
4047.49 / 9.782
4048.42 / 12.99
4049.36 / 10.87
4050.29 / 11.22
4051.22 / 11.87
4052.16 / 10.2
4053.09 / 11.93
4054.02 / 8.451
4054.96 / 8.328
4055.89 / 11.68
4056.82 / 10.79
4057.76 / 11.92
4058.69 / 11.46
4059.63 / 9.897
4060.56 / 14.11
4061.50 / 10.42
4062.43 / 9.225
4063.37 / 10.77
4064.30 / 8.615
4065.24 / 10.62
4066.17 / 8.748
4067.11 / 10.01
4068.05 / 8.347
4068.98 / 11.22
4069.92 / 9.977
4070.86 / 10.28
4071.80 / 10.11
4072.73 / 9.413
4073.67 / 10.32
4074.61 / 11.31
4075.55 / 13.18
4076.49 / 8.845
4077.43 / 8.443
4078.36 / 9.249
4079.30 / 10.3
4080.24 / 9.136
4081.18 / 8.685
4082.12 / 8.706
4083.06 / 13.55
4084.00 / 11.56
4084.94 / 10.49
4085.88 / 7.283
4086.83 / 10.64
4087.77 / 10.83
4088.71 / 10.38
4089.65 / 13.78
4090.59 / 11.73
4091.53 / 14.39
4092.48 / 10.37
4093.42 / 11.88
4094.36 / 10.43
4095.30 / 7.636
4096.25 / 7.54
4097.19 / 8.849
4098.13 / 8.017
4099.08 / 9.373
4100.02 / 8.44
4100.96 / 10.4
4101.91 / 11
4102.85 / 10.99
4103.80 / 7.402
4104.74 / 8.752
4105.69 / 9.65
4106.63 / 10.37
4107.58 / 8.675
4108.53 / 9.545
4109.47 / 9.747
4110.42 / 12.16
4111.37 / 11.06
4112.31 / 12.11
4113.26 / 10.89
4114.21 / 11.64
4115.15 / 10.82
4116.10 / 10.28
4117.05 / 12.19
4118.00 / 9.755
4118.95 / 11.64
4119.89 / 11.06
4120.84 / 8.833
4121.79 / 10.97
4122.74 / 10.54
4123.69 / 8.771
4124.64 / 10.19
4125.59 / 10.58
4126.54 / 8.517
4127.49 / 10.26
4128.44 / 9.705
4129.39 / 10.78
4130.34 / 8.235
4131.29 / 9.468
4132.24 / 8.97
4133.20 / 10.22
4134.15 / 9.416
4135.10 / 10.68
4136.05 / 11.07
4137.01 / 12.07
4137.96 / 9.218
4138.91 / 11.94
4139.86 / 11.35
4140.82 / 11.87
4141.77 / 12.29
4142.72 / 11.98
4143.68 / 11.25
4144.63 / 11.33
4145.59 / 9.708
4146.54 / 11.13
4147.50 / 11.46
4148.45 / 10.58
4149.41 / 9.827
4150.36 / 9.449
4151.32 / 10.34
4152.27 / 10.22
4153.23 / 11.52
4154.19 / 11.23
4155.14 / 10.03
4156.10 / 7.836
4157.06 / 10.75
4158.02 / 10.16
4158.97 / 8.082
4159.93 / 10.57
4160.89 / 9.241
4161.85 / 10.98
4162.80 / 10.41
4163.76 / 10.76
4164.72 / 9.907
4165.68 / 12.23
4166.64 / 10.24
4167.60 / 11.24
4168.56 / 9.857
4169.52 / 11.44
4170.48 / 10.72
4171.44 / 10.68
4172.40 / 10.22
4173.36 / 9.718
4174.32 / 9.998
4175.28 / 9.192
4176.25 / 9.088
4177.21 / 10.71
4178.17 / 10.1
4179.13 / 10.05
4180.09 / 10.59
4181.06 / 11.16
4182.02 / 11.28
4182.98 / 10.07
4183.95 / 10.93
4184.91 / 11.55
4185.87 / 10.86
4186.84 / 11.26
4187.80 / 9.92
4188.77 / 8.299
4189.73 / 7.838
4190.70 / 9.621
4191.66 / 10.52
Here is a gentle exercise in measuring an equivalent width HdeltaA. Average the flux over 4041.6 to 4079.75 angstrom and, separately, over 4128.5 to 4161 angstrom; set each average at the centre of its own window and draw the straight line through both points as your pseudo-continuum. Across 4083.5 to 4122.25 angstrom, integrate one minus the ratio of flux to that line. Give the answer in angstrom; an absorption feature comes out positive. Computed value 0.1 angstrom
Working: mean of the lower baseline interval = 10.3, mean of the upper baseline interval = 10.4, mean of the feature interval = 10.3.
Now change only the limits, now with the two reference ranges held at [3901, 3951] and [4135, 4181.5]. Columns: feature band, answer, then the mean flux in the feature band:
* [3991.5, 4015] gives -3.2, 10.9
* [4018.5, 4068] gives -3.1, 10.4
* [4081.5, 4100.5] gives -0.3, 10.3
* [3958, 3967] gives -1.2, 10.6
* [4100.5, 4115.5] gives -0.1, 10.3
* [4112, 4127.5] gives -0.3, 10.5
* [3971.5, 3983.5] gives 1.2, 8.51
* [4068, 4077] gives -0.3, 10.4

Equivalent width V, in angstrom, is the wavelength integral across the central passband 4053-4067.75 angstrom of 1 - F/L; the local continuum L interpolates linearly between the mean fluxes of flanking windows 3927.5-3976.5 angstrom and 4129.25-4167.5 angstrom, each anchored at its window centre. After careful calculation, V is -1.0 angstrom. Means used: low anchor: 8.74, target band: 10.4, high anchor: 10.5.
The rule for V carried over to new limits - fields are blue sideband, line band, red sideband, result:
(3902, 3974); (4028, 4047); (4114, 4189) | -1.24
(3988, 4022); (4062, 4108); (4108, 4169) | 2.63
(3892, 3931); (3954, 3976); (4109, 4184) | 1.47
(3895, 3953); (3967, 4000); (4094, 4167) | 1.23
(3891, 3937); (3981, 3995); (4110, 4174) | -0.68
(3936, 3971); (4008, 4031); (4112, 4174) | -2.30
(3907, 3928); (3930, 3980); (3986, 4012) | 7.19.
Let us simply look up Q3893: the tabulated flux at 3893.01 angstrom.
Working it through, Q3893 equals 8.561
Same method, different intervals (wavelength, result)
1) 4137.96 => 9.218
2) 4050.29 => 11.22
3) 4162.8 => 10.41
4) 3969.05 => 6.046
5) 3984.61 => 8.458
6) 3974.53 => 7.565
